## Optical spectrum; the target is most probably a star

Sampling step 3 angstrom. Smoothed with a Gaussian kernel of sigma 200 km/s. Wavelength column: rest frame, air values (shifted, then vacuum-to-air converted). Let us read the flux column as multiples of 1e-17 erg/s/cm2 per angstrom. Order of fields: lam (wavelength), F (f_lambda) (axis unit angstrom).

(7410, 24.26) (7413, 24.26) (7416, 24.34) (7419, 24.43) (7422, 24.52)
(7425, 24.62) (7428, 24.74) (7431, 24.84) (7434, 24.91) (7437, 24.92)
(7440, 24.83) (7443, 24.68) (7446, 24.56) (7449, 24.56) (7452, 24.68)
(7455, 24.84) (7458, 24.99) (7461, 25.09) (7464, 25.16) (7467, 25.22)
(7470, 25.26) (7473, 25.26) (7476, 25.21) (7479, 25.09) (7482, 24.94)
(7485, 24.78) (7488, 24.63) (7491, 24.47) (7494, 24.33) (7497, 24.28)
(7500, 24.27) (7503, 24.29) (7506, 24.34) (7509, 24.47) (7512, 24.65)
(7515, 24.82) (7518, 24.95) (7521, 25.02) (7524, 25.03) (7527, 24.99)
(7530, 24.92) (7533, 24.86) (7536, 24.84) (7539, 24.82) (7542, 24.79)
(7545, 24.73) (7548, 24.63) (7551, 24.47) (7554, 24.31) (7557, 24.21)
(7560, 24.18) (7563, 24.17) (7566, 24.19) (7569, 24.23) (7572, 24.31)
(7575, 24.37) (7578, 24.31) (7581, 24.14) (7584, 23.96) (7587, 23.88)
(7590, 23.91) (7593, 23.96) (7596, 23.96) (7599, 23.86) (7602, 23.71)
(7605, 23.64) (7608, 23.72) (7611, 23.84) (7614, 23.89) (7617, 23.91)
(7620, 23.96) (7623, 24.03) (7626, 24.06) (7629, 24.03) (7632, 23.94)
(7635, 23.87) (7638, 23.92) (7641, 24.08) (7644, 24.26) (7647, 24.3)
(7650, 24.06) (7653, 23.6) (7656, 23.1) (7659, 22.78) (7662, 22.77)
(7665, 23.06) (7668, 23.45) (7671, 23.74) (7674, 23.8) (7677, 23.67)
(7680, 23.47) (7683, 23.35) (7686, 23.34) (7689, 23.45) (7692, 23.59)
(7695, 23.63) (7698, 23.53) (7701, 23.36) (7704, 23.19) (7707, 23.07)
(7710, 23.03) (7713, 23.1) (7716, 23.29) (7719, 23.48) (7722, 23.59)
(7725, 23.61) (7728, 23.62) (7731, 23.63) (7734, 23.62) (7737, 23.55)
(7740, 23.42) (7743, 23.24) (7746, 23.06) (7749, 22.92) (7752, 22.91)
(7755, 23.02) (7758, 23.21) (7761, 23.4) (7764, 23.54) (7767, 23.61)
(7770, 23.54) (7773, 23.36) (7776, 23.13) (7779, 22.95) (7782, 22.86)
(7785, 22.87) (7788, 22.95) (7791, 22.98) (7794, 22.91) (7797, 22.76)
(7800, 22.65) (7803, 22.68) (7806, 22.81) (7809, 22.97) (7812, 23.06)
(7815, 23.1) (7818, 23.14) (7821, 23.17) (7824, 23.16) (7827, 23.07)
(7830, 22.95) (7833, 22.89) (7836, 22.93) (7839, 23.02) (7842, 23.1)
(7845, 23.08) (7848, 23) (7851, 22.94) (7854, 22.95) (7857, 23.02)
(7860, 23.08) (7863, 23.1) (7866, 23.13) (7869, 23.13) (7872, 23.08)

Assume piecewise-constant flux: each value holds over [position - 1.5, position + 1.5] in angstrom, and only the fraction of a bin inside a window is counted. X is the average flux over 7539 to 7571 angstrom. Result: 24.4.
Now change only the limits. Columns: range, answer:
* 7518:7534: 25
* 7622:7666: 23.7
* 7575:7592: 24.1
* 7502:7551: 24.8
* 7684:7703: 23.5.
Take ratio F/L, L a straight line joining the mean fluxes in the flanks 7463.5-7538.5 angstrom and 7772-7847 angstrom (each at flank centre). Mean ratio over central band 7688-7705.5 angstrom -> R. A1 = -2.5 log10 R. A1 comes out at 0.01 mag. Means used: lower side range 24.8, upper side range 23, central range 23.5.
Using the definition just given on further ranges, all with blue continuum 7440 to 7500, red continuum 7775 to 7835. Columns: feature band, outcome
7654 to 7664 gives 0.04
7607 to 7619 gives 0.01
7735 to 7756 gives 0.01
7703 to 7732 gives 0.00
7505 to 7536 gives -0.01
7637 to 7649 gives -0.01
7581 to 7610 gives 0.01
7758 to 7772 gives -0.01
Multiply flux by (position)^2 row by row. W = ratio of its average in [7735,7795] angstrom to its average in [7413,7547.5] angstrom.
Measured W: 1.01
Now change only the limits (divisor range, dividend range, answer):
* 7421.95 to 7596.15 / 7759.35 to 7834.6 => 1.01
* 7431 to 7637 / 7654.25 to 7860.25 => 1.00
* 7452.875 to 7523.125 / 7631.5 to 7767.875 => 1.00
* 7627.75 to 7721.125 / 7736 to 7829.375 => 1.01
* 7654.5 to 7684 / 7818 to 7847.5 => 1.03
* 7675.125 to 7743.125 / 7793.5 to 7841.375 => 1.01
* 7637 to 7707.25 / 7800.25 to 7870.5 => 1.02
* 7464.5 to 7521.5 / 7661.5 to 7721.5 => 1.00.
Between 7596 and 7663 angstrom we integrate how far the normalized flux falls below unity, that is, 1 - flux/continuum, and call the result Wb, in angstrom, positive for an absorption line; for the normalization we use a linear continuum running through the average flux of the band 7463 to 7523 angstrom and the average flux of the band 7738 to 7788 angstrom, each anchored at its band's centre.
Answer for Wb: 0.5 angstrom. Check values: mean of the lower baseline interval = 24.8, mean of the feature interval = 23.8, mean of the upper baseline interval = 23.2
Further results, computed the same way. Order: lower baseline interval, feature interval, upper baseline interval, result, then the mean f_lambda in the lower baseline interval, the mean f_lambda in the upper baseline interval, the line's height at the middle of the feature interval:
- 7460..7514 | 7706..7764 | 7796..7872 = 0.5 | 24.8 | 23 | 23.5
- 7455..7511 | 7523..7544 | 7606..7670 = -0.4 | 24.8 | 23.7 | 24.4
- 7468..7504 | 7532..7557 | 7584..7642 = -0.3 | 24.7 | 23.9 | 24.4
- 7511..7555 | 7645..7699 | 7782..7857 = 0.9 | 24.8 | 23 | 23.9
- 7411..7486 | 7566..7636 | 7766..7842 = 0.2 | 24.8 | 23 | 24.1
